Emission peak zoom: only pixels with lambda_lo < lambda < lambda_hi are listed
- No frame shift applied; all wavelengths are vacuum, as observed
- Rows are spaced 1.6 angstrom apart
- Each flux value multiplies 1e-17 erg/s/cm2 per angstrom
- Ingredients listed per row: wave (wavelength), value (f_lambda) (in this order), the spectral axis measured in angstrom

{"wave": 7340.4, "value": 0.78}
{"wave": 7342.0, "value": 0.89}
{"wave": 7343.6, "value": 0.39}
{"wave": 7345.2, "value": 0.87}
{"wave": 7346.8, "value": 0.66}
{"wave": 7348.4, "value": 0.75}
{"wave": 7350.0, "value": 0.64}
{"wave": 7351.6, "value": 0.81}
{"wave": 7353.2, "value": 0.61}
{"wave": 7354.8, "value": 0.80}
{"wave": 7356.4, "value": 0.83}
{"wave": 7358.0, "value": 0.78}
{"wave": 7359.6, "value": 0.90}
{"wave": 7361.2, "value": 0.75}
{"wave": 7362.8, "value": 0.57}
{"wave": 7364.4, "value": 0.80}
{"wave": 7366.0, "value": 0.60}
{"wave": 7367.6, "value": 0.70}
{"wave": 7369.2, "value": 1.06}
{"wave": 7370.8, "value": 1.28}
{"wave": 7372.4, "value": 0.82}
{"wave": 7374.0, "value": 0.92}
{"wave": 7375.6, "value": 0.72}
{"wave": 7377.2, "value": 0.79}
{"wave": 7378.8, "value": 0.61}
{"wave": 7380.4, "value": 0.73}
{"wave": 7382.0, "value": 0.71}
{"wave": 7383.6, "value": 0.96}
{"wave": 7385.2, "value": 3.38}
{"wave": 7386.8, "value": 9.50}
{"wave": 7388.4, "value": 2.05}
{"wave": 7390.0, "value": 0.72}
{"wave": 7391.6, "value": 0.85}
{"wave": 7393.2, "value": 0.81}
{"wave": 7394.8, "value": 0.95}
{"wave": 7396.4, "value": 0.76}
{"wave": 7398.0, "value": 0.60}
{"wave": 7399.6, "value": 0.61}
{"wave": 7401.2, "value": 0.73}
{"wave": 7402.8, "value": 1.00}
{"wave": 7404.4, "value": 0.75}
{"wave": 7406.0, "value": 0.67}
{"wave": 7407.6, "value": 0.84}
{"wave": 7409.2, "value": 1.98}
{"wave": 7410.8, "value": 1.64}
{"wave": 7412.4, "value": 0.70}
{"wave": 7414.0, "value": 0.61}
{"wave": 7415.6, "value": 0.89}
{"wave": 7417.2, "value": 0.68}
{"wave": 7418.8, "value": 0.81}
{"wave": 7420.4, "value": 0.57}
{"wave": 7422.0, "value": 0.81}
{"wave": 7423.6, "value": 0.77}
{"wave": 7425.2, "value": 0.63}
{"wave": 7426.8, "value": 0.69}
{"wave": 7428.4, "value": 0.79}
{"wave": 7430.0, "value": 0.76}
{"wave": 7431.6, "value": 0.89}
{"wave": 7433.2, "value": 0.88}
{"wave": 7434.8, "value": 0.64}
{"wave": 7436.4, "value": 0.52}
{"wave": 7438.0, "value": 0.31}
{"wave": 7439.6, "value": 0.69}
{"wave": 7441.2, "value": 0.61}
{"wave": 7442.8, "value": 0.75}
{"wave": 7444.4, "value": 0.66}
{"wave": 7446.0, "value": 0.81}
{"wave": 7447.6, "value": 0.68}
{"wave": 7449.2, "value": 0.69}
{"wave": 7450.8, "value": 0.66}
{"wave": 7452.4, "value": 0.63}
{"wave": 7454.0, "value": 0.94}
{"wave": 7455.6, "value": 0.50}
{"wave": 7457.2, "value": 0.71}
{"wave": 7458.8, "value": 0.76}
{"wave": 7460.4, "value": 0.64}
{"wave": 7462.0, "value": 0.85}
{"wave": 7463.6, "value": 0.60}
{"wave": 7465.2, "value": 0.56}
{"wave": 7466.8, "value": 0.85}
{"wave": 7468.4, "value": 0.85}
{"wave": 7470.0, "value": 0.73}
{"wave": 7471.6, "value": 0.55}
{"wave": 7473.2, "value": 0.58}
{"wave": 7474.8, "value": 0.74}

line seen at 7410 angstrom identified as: [N II]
